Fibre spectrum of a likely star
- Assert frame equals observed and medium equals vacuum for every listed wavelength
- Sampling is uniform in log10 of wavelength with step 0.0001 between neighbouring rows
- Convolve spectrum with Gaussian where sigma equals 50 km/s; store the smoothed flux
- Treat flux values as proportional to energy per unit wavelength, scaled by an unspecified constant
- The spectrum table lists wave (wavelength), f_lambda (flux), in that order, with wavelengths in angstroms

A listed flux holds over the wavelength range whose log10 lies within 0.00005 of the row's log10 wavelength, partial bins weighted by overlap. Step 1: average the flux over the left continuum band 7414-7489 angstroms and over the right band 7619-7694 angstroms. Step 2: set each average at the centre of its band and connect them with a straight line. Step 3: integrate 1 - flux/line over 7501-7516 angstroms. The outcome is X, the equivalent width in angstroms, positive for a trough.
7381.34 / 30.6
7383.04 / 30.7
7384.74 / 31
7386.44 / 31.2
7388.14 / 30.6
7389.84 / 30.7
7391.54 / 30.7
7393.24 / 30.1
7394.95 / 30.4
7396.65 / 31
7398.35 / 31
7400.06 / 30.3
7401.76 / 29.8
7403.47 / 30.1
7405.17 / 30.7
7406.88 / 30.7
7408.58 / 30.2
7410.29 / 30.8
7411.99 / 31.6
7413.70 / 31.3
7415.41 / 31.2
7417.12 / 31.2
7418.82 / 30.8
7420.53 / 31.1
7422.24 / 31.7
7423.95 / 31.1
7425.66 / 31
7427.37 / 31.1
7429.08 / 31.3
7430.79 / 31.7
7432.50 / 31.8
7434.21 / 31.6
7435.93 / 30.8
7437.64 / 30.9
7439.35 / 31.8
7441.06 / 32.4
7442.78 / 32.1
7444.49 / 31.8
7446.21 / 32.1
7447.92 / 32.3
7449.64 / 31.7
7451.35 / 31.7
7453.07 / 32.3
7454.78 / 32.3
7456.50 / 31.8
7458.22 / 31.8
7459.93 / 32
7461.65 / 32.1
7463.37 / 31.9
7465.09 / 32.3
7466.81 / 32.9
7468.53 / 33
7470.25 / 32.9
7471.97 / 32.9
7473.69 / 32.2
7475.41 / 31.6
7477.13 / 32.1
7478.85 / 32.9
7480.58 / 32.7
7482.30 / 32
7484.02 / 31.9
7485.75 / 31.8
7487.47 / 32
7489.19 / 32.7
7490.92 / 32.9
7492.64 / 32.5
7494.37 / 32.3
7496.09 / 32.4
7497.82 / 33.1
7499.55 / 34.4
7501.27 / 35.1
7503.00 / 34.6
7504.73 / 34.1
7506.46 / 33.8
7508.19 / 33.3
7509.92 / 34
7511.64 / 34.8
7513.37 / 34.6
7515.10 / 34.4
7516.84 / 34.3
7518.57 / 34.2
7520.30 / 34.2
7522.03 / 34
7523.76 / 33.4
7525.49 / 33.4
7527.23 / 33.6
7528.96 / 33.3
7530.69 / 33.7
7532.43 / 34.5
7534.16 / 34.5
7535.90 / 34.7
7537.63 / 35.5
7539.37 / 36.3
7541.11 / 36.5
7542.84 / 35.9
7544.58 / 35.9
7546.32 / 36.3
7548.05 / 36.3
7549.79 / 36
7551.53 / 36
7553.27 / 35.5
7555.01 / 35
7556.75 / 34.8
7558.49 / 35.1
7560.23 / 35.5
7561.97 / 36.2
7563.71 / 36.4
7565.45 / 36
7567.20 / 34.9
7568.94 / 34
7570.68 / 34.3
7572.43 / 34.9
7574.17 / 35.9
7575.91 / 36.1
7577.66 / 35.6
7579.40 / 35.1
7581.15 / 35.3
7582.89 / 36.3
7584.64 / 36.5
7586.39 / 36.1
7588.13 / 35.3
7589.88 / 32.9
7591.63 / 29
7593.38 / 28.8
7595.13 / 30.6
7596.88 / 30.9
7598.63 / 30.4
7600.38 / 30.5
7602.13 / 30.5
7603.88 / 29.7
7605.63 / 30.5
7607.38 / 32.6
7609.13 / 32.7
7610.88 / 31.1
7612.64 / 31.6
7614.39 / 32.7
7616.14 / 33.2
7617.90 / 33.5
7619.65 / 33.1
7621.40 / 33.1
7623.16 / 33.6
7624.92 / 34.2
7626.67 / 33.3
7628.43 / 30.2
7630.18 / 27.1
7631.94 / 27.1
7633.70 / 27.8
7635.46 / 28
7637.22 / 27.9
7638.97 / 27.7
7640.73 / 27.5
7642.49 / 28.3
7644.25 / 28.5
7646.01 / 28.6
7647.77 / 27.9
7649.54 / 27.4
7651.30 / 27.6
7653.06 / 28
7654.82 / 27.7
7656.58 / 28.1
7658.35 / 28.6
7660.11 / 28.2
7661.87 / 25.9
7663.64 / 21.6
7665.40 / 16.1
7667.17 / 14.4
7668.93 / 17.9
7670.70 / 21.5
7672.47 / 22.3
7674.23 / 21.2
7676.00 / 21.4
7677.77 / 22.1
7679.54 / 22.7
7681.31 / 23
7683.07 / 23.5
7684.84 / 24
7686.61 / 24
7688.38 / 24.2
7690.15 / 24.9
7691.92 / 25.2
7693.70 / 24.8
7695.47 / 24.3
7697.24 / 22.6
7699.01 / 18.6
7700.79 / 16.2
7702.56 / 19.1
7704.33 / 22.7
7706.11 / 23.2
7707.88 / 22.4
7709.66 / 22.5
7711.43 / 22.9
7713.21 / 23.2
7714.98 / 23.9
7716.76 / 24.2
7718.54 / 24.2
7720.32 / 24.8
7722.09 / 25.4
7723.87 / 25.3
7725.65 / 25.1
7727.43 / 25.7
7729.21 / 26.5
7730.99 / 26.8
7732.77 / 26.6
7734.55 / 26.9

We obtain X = -2.0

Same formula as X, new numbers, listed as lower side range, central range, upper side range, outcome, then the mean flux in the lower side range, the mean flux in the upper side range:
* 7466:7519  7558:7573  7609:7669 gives -2.2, 33.2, 28.4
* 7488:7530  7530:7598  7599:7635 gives -4.8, 33.7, 31.4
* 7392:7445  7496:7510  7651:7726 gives -2.6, 31.1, 23.2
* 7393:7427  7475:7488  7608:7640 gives -0.5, 30.8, 31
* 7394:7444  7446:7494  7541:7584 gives 0.6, 31.1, 35.6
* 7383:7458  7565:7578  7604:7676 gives -2.8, 31.2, 27.9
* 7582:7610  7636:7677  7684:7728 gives 3.6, 32.1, 23.3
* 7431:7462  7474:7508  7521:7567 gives 0.5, 31.8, 35.2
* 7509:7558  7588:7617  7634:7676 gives -1.9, 34.8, 25.2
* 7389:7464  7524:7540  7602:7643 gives -1.7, 31.3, 30.7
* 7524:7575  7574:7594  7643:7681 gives -1.6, 35.2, 24.2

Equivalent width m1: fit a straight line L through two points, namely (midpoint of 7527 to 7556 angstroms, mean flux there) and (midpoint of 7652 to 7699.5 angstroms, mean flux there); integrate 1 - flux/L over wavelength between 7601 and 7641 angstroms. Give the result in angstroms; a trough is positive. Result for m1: -3.8 angstroms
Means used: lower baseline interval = 35.3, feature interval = 30.9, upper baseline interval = 23.3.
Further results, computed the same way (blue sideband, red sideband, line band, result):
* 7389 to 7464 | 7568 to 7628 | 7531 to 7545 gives -1.28 angstroms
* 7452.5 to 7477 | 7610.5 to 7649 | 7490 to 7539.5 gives -3.60 angstroms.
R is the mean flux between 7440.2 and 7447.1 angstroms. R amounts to 32.1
